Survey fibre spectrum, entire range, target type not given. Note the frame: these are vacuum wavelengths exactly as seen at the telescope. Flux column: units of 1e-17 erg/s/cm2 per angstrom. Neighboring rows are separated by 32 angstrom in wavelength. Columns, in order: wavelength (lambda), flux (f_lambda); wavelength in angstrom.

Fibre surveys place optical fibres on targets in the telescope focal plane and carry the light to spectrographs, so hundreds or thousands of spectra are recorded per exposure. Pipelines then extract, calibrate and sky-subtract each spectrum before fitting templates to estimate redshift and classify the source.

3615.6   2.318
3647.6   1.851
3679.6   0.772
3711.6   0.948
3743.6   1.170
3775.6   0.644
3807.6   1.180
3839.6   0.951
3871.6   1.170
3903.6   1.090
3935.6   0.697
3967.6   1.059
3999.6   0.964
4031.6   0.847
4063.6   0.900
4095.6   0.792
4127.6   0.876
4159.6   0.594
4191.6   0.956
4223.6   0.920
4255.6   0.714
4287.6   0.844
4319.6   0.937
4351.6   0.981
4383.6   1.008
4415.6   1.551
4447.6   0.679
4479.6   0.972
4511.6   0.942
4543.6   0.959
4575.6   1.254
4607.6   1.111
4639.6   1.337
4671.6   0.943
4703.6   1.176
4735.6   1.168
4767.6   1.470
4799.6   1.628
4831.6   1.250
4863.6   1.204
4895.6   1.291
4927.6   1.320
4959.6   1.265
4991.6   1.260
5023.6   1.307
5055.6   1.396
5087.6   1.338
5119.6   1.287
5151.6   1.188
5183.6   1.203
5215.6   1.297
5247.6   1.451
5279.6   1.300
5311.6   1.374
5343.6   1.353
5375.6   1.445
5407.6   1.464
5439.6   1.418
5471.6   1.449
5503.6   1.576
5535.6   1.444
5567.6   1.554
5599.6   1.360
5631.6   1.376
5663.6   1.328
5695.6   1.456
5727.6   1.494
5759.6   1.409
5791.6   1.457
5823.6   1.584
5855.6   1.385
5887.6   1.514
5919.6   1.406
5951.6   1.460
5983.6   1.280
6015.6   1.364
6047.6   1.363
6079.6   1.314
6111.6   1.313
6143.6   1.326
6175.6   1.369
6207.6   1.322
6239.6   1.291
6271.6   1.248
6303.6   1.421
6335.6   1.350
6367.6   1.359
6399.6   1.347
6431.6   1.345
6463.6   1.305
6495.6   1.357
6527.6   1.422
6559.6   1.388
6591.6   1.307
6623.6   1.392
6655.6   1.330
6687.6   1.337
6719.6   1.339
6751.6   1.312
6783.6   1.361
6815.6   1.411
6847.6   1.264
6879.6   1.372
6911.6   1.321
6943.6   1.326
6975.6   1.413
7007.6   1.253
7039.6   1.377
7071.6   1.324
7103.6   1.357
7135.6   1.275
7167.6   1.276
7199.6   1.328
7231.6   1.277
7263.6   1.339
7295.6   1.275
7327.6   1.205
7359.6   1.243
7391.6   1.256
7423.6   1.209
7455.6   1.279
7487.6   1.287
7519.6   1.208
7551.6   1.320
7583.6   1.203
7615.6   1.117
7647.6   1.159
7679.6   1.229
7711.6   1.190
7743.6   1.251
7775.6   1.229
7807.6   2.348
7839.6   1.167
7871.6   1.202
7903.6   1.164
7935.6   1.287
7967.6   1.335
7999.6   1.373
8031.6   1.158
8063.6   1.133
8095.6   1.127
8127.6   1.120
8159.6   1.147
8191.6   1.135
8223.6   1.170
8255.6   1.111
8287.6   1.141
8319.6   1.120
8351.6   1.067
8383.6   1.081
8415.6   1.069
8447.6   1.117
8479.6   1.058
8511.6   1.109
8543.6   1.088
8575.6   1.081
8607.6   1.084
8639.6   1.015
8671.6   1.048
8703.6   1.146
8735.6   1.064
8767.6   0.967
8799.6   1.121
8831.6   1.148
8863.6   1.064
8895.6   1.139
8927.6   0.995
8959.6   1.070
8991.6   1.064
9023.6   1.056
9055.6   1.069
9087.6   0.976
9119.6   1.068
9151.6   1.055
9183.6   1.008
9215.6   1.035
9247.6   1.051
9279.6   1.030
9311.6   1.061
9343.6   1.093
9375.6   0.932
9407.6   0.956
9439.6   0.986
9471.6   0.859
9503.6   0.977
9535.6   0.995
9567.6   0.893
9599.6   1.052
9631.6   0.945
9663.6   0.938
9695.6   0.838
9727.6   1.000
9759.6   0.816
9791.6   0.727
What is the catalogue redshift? 0.19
